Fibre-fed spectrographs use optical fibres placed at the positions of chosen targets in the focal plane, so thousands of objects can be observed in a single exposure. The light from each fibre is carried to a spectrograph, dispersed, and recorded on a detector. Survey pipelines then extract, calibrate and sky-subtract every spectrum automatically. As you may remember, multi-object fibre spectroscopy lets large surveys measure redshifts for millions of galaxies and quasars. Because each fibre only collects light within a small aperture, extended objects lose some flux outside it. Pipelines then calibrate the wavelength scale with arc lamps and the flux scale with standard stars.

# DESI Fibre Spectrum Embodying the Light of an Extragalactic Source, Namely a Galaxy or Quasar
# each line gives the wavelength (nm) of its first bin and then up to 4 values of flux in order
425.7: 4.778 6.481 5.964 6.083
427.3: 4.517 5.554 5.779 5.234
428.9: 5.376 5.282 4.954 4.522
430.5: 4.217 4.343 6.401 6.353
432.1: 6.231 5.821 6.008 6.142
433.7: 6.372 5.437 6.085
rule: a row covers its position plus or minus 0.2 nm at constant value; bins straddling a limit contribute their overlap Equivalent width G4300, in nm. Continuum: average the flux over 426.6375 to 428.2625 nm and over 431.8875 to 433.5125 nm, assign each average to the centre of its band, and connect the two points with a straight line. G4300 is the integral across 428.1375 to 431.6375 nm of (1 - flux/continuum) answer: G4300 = 0.38 nm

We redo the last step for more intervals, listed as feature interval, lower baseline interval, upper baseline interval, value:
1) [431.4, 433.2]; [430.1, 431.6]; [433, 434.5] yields -0.20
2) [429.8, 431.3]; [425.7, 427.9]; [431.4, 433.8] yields 0.33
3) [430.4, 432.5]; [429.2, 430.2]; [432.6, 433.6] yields -0.02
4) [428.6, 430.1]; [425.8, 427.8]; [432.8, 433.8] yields 0.19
